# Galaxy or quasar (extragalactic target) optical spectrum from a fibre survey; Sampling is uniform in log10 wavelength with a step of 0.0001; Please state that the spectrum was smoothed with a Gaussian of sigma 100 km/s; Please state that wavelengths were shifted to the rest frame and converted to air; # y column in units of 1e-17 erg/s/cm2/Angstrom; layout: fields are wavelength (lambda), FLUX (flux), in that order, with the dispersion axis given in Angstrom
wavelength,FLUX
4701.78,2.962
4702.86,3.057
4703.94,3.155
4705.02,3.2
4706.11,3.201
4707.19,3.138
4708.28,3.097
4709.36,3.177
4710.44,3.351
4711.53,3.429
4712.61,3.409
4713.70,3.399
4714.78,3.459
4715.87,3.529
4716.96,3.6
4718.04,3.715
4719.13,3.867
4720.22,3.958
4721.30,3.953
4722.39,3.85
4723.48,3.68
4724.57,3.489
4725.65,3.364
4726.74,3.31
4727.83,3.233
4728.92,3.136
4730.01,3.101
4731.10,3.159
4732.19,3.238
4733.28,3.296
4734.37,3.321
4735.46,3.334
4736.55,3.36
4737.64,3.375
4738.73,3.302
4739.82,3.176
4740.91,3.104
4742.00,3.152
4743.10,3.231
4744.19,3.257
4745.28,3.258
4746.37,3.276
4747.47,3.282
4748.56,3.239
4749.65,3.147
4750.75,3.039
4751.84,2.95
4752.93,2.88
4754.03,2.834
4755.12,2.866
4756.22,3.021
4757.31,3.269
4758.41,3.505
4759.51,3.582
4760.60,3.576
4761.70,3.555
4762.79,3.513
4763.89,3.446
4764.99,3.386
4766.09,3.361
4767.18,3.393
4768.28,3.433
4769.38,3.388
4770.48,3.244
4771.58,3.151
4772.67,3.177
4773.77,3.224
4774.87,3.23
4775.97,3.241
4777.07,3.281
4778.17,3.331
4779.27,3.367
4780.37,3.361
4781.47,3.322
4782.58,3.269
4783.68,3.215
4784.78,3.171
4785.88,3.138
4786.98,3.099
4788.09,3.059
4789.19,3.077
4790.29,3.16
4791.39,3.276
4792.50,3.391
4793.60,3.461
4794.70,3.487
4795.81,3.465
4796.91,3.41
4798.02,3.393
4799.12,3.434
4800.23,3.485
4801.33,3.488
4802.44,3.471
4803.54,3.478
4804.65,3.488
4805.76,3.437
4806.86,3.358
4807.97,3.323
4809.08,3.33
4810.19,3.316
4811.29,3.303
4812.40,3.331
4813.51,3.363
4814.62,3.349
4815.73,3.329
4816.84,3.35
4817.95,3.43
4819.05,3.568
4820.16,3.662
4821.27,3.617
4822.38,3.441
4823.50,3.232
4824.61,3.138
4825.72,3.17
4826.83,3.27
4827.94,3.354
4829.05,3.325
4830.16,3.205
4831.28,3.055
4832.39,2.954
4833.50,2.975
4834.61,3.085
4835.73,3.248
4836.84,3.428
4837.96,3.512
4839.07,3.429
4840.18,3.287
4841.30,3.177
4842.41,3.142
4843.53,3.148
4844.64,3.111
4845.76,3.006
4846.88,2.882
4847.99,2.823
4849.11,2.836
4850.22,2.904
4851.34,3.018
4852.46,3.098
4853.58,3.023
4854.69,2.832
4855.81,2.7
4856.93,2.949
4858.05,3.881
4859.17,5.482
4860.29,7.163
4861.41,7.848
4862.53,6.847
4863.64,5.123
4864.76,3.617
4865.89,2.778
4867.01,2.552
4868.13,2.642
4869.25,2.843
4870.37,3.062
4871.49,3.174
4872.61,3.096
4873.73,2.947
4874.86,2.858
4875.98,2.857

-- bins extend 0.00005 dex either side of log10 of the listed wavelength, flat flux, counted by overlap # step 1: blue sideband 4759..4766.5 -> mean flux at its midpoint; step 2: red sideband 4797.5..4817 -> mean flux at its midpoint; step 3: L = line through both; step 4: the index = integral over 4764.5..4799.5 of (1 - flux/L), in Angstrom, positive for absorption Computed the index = 1.6 Angstrom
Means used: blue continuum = 3.49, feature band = 3.29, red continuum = 3.39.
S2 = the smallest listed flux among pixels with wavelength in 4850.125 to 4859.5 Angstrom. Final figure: 2.7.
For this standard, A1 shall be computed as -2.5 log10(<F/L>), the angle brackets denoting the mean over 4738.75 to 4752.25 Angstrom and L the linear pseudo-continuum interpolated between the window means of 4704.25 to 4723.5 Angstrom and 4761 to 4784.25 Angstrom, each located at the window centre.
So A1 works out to 0.073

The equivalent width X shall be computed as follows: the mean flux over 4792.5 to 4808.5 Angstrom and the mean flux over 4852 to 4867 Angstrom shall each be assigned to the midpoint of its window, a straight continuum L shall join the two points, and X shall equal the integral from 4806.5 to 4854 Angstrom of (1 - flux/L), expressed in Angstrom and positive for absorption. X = 8.0 Angstrom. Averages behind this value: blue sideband 3.44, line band 3.23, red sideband 4.35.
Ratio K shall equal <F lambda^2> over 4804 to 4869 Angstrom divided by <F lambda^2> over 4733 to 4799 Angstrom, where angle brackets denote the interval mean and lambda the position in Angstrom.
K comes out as 1.10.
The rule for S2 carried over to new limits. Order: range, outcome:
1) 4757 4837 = 2.954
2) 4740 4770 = 2.834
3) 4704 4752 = 2.95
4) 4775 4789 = 3.059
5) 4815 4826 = 3.138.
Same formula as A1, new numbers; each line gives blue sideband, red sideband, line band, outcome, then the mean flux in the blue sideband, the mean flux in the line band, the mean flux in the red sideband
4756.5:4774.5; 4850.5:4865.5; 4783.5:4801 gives 0.12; 3.38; 3.3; 4.38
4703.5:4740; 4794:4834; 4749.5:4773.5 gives 0.04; 3.4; 3.26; 3.36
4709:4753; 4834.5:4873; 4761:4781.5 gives 0.03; 3.36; 3.34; 3.57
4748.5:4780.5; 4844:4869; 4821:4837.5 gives 0.12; 3.27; 3.23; 3.76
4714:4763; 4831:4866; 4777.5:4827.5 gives 0.06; 3.34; 3.35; 3.65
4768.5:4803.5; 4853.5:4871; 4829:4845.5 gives 0.20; 3.3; 3.2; 4.11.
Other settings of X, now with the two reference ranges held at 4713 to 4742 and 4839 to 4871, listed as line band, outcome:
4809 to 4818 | 0.57 Angstrom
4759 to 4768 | 0.03 Angstrom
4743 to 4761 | 1.47 Angstrom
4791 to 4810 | 0.66 Angstrom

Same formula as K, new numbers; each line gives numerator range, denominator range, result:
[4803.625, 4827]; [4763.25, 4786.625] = 1.04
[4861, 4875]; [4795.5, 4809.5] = 1.13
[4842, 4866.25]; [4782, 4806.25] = 1.18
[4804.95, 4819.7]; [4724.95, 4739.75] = 1.07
